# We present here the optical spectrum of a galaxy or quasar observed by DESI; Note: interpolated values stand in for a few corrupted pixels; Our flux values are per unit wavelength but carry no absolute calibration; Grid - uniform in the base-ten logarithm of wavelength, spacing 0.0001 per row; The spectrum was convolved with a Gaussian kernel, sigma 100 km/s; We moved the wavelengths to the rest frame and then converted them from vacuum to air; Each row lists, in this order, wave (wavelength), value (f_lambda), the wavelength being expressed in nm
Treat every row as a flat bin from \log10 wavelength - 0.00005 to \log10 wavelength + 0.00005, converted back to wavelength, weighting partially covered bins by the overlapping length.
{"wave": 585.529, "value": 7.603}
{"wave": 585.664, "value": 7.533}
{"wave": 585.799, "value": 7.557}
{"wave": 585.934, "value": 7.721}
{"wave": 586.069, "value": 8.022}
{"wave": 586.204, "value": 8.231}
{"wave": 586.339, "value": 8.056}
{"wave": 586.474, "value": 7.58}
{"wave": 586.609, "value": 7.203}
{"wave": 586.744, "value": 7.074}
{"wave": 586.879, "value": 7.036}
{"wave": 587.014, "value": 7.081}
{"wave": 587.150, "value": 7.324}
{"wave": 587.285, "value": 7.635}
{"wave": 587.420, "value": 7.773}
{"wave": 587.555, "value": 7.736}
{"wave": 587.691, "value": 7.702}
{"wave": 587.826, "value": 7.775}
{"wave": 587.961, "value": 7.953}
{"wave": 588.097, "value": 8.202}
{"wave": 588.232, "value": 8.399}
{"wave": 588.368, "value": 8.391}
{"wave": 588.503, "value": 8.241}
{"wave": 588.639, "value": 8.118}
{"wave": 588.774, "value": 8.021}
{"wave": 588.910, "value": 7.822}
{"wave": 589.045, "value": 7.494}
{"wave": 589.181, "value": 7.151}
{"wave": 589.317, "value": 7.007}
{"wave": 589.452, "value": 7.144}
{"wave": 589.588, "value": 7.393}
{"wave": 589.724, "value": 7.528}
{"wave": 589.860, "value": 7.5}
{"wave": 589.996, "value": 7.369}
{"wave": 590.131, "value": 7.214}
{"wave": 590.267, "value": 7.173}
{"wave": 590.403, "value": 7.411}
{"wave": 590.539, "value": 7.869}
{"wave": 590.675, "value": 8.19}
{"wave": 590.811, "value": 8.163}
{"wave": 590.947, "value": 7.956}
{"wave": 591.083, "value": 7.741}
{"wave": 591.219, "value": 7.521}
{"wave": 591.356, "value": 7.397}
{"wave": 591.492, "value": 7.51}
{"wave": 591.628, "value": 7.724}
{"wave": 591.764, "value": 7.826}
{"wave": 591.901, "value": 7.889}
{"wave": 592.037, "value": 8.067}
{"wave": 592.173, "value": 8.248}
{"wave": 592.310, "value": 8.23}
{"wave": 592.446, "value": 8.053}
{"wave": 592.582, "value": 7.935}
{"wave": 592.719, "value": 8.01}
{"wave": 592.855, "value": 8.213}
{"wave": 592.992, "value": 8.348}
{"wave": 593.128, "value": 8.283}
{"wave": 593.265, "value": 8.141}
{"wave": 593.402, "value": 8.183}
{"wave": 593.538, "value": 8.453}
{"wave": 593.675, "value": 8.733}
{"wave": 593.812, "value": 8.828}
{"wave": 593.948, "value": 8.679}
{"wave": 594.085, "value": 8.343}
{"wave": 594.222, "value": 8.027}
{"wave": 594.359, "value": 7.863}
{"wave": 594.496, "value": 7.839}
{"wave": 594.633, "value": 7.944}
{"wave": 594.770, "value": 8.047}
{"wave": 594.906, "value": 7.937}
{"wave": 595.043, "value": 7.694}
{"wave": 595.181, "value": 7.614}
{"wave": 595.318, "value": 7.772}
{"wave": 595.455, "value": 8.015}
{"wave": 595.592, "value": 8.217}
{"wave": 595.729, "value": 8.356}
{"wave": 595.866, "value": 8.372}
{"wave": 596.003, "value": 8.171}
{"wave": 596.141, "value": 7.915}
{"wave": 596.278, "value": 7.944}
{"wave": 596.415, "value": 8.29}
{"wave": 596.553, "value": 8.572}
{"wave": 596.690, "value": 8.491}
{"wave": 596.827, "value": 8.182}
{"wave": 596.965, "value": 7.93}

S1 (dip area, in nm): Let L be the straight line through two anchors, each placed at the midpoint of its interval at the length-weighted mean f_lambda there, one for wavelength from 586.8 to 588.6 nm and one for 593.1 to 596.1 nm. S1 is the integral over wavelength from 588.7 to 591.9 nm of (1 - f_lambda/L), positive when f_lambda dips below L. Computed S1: 0.14 nm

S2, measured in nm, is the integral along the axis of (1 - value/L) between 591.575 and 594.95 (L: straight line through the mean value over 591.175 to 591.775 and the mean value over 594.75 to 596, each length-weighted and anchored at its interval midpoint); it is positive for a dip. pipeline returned -0.166 nm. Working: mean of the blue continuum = 7.57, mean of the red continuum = 8.02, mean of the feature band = 8.16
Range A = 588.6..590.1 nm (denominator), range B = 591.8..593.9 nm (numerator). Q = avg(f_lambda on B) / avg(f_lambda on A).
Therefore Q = 1.10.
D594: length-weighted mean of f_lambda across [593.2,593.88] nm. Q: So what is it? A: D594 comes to 8.47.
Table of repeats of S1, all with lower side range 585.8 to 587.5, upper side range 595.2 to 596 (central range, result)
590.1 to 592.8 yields 0.02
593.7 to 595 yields -0.02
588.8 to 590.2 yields 0.07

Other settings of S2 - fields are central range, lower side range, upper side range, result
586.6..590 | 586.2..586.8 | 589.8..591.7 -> -0.01 nm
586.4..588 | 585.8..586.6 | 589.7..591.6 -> 0.06 nm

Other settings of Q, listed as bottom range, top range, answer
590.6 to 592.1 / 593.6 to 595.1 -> 1.05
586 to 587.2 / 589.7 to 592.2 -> 1.02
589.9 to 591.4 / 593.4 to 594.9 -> 1.08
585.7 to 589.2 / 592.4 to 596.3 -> 1.05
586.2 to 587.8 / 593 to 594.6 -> 1.10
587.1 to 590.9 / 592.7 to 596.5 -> 1.06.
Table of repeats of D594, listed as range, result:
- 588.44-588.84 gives 8.13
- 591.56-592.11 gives 7.88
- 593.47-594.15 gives 8.61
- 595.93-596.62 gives 8.17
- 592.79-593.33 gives 8.24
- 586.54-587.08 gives 7.11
